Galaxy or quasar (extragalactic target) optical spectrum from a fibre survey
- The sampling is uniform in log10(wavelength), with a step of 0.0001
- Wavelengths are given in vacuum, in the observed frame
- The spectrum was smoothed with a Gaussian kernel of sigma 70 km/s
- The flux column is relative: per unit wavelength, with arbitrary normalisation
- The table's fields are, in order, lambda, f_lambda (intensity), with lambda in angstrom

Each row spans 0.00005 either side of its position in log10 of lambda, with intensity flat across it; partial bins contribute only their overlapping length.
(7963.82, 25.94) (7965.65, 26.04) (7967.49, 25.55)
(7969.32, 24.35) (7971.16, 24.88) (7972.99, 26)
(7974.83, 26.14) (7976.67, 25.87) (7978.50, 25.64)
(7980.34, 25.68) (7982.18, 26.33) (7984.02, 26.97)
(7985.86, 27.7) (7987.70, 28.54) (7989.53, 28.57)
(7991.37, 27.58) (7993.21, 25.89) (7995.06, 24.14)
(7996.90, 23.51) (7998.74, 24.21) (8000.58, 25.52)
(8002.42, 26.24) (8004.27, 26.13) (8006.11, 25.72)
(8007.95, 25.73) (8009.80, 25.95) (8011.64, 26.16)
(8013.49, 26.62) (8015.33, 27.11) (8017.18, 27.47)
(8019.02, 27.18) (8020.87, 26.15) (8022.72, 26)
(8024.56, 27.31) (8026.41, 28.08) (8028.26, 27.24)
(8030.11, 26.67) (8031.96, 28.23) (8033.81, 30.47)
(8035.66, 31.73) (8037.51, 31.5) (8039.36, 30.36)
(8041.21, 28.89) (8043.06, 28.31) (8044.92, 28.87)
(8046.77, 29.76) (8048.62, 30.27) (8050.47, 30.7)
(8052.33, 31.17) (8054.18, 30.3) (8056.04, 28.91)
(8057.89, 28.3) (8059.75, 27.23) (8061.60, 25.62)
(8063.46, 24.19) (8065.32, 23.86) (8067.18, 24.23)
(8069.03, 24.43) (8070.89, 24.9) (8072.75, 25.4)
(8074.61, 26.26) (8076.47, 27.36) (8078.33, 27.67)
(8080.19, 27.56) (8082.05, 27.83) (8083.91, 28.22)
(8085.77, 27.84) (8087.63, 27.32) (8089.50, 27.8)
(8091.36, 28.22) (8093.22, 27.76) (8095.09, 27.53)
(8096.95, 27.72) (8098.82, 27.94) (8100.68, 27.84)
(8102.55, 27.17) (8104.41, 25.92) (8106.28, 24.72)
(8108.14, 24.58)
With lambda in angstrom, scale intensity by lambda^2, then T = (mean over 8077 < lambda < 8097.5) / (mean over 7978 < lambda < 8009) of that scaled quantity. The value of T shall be 1.09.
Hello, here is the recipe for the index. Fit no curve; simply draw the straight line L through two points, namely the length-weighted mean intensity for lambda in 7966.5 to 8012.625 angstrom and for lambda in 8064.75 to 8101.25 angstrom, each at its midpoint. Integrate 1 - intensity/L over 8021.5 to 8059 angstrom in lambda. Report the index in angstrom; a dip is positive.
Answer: -3.75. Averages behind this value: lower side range 26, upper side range 26.9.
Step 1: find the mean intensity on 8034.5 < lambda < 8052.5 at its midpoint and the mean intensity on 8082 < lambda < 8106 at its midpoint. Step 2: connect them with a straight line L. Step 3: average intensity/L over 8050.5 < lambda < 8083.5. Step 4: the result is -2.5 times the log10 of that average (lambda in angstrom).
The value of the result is 0.08 mag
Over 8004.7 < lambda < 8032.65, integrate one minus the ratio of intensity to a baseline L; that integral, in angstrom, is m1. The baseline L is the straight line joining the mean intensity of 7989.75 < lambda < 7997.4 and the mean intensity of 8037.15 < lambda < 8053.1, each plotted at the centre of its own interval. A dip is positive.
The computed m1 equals 1.0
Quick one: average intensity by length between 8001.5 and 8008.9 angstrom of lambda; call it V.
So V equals 25.9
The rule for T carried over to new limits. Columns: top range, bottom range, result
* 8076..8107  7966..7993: 1.07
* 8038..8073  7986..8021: 1.07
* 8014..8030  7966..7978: 1.07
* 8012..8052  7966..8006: 1.11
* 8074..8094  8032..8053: 0.93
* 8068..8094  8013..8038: 0.98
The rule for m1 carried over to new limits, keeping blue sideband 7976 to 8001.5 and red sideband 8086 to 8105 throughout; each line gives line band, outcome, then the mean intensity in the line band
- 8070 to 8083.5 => 0.3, 26.8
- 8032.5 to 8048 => -1.8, 30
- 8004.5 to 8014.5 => 0.1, 26.1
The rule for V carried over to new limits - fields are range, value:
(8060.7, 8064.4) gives 24.9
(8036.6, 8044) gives 29.7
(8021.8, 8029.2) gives 27.2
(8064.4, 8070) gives 24.2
